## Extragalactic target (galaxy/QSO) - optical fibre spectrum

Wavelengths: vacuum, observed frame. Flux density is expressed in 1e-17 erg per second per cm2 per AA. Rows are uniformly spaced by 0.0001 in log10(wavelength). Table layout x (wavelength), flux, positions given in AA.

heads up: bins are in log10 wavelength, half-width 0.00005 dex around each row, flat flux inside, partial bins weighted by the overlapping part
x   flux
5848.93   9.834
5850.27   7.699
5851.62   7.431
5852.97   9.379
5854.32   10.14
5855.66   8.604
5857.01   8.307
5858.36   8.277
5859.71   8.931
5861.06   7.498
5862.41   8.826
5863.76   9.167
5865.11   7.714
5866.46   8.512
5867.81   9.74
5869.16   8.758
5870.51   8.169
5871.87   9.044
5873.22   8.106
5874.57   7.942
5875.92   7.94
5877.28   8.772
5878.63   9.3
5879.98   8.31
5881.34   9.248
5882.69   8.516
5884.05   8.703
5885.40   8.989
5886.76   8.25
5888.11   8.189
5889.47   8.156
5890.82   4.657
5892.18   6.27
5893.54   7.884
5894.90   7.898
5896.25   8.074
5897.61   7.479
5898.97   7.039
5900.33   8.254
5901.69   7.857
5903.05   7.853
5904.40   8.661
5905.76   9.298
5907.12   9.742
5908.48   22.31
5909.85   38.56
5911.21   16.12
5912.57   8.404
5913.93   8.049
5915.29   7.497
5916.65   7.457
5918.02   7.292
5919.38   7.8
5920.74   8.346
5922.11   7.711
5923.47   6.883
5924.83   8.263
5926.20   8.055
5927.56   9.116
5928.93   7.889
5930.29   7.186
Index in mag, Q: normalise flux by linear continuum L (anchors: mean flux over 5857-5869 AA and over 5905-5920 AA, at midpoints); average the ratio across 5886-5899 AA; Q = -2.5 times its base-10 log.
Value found 0.44 mag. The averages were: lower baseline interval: 8.58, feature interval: 7.42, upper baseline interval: 12.9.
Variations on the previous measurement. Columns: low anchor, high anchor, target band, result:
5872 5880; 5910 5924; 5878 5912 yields -0.12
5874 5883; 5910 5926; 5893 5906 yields 0.14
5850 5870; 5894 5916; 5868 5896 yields 0.21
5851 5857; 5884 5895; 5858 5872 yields -0.02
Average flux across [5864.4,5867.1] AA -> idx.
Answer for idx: 8.12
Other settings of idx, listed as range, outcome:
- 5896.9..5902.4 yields 7.65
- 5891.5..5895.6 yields 7.36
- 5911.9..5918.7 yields 7.74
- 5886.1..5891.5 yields 7.32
